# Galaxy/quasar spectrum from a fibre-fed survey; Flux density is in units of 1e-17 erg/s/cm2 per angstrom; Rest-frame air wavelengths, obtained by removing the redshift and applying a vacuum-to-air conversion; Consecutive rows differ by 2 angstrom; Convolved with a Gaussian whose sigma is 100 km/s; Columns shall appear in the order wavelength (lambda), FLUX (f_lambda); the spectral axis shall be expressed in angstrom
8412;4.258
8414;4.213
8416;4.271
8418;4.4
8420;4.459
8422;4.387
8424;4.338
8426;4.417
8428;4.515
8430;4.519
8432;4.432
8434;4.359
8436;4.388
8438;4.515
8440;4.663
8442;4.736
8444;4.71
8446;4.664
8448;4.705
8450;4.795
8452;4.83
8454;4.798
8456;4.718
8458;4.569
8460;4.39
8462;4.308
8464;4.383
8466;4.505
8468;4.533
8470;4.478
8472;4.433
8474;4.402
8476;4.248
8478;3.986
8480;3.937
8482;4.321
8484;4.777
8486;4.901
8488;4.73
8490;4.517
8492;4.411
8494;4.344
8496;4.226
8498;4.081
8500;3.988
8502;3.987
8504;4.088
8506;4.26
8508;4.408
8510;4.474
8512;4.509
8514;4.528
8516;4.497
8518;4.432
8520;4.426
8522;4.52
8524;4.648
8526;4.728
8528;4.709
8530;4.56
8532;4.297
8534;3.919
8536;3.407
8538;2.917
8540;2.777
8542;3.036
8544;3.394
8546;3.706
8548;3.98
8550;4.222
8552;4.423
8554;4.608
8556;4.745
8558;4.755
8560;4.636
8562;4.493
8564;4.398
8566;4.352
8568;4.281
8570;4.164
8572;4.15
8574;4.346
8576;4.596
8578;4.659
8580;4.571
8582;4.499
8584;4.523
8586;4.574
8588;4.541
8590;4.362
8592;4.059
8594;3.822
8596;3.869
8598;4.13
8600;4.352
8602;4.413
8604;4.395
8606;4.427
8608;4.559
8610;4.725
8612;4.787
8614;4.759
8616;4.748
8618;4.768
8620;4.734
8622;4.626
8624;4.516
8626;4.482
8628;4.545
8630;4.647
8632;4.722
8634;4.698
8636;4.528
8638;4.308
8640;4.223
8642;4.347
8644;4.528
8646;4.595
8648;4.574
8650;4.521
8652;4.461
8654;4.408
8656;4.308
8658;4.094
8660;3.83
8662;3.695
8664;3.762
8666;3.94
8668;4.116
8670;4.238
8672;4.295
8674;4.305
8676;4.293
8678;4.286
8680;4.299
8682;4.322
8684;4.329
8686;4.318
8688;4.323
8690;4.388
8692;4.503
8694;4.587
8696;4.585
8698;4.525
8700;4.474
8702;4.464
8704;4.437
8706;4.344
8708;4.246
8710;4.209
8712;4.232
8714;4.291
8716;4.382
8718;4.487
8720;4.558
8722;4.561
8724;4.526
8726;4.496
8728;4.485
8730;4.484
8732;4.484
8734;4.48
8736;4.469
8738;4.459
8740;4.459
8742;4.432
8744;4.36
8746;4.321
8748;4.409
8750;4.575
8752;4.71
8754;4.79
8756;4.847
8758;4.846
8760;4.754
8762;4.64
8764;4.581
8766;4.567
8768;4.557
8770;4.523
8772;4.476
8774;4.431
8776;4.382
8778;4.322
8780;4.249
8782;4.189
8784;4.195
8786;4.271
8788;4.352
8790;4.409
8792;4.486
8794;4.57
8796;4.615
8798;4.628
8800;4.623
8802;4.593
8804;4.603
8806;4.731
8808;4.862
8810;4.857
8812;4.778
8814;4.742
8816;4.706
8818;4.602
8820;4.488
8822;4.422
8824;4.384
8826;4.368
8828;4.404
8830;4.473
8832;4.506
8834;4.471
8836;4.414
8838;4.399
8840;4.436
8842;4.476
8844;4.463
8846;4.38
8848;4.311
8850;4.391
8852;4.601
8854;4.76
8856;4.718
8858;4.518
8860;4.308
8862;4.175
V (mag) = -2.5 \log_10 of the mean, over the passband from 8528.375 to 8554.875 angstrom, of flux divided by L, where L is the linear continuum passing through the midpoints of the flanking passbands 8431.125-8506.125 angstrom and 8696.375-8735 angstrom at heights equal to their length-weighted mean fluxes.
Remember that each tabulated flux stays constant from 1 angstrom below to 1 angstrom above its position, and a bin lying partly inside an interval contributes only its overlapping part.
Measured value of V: 0.17 mag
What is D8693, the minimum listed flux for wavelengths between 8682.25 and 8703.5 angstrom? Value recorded 4.318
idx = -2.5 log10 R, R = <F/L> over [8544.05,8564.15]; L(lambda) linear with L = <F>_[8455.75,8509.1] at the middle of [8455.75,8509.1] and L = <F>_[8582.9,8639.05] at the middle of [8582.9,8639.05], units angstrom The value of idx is 0.02 mag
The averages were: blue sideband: 4.36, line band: 4.35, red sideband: 4.49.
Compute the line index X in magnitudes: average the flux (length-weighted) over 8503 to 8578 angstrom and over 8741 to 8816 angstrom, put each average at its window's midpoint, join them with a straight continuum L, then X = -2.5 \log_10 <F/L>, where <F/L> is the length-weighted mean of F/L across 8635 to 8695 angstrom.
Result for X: 0.03 mag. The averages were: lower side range 4.23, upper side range 4.55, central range 4.29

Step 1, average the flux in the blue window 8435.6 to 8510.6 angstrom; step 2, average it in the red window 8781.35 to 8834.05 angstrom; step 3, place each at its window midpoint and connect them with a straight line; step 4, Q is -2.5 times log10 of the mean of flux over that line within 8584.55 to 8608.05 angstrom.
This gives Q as 0.05 mag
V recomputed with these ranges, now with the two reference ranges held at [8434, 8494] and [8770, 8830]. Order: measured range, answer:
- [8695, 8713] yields 0.03 mag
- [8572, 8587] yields 0.00 mag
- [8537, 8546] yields 0.41 mag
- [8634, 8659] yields 0.02 mag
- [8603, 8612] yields -0.01 mag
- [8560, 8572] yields 0.04 mag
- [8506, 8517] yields 0.01 mag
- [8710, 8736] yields 0.02 mag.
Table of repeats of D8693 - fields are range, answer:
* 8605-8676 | 3.695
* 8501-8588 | 2.777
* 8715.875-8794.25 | 4.189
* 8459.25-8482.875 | 3.937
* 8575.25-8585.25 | 4.499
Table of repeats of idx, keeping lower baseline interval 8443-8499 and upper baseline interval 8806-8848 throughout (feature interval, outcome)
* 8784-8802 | 0.01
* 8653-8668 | 0.13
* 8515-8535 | 0.01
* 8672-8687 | 0.05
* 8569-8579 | 0.03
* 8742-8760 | -0.02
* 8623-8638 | -0.02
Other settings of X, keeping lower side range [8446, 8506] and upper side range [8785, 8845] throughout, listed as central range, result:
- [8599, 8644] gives -0.02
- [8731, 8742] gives 0.01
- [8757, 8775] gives -0.02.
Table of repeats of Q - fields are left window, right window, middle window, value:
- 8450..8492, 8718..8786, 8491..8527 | 0.032 mag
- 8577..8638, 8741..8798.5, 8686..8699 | 0.006 mag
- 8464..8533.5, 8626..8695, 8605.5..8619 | -0.080 mag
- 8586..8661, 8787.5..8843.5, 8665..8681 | 0.063 mag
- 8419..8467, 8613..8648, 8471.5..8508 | 0.059 mag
